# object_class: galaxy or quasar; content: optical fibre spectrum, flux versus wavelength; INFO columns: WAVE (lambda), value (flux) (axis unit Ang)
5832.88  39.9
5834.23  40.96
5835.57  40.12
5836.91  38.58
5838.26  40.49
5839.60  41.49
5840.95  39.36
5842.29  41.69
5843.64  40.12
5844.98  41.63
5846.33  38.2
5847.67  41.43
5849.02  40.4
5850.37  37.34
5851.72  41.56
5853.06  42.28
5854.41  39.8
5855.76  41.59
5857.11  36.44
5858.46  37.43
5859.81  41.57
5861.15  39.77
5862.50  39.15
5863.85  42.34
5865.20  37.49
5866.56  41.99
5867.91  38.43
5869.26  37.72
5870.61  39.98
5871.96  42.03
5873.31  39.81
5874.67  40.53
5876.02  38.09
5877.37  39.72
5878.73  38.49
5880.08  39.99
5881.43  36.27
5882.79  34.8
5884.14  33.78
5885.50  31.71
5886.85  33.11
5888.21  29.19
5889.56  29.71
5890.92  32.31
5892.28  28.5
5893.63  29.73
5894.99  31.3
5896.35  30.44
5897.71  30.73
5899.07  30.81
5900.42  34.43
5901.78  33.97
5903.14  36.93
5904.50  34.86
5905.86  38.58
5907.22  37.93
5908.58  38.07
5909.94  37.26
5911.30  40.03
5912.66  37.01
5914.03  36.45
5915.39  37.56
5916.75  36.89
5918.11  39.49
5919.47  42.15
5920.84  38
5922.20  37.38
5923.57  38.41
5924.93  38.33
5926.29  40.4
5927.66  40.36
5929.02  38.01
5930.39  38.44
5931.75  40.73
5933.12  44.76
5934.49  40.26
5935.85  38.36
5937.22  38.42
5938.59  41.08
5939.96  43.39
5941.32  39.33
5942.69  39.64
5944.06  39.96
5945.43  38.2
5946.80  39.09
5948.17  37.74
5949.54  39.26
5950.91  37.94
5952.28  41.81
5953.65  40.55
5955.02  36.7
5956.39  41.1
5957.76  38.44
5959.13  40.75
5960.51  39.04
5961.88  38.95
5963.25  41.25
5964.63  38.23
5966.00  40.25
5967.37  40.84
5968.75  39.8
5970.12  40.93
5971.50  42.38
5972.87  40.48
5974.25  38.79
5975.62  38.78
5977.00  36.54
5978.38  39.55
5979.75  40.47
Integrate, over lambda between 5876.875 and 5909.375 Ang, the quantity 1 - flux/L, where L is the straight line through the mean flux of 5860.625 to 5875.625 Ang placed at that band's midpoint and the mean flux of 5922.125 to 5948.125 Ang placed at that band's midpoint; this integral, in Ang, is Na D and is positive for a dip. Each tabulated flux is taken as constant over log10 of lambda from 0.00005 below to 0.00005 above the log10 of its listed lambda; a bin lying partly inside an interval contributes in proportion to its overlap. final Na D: 4.8 Ang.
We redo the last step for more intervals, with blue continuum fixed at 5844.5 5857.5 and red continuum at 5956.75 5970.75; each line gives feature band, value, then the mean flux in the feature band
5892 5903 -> 2.3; 31.6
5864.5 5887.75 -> 1.3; 37.8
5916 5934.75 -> 0.2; 39.5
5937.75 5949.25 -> 0.0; 39.8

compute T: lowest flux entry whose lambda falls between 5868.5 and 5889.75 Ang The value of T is 29.19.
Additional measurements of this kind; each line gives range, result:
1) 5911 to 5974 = 36.45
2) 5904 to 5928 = 34.86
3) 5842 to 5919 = 28.5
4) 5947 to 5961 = 36.7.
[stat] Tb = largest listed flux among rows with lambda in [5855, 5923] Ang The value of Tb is 42.34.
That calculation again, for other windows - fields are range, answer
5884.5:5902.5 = 34.43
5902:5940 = 44.76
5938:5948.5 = 43.39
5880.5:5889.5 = 36.27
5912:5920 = 42.15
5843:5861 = 42.28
